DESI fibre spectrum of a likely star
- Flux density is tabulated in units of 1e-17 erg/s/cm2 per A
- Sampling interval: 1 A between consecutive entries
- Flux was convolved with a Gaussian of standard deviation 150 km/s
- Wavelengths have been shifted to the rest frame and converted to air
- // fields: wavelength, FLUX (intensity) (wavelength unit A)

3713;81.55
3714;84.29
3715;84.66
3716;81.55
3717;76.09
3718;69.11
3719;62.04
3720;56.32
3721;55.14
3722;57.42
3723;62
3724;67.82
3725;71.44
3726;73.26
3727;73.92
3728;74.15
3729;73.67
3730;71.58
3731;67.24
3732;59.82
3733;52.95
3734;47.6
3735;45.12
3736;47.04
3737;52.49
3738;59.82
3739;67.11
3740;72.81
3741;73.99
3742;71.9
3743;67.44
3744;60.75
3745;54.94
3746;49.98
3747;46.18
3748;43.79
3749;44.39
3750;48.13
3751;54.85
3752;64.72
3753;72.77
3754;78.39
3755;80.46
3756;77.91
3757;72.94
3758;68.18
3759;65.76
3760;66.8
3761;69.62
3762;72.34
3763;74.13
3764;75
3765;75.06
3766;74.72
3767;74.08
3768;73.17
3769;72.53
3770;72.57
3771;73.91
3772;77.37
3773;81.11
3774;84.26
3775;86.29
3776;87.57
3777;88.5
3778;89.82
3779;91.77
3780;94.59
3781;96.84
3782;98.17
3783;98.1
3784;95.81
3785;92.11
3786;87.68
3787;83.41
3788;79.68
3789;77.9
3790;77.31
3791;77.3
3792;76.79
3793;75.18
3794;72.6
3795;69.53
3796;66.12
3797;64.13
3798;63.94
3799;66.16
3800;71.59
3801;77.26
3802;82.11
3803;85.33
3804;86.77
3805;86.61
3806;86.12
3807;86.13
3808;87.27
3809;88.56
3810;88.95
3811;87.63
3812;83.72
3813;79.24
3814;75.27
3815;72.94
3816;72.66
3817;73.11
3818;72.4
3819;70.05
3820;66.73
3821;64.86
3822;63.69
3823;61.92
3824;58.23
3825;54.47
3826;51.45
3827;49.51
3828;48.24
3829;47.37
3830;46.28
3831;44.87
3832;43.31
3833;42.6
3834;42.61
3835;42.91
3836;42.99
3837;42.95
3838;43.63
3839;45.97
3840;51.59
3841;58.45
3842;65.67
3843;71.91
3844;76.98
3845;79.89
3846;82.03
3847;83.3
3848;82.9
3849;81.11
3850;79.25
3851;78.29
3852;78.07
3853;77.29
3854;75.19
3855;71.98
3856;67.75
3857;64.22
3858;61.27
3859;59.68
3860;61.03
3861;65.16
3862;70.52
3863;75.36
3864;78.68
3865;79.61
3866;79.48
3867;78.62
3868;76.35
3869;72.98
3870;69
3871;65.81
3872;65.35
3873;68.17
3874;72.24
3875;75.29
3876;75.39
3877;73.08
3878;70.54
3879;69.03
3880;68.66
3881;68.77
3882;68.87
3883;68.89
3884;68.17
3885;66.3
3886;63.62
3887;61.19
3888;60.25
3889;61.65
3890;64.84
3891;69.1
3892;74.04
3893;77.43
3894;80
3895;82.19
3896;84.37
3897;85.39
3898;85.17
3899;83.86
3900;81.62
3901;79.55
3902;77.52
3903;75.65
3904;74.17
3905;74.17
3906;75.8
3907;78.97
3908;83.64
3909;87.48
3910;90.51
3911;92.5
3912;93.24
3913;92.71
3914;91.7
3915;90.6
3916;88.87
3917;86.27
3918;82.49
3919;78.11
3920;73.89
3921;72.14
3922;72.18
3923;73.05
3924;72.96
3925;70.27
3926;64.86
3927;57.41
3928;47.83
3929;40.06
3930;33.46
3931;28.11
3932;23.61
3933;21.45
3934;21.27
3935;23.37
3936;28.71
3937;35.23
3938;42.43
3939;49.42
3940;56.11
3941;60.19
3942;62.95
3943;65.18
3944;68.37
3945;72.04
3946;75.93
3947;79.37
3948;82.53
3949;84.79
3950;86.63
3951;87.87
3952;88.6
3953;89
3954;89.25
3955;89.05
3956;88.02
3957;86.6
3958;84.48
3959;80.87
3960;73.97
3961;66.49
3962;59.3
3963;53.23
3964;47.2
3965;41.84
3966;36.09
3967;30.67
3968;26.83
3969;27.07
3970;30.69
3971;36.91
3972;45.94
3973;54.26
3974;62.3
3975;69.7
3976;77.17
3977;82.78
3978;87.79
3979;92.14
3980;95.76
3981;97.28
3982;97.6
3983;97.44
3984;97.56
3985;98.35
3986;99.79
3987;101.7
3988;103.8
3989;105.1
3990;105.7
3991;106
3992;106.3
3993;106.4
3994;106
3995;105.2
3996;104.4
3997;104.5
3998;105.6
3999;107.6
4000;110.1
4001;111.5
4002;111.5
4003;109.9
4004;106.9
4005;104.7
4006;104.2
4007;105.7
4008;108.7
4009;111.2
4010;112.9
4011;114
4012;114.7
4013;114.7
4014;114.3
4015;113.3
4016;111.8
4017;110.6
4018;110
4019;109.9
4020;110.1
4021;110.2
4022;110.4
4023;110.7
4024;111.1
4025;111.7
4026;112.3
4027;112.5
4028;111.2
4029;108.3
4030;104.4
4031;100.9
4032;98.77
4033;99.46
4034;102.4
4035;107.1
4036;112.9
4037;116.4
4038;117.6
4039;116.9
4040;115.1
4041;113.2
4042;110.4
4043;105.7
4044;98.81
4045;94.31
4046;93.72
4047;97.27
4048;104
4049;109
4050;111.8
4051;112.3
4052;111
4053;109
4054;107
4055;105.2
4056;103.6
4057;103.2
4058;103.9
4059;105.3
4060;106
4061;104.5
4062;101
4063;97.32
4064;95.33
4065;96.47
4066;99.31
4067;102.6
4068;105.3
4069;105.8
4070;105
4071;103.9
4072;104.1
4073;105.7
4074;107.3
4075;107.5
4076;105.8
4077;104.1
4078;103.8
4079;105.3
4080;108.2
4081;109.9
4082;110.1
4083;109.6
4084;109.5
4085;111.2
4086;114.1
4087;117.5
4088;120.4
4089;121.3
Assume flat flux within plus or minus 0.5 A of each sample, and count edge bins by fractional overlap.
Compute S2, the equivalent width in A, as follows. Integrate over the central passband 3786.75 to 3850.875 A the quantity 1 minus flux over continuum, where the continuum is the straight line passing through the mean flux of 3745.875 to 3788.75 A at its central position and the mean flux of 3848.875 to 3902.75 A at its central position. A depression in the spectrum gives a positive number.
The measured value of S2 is 5.1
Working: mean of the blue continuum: 75.9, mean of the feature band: 68.5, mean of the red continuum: 72.5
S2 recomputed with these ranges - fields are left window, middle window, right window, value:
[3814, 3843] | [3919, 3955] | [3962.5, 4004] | 6.94 A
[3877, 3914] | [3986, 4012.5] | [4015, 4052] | -1.85 A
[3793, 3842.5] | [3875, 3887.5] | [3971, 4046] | 1.45 A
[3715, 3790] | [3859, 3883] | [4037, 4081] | 3.71 A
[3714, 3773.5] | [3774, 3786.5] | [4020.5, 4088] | -3.64 A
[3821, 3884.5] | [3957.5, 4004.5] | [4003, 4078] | 6.05 A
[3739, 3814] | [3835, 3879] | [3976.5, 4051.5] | 8.65 A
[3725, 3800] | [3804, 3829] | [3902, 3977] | -0.75 A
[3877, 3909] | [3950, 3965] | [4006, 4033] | 2.52 A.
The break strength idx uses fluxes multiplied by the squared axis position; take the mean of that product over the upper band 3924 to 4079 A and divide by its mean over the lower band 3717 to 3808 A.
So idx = 1.4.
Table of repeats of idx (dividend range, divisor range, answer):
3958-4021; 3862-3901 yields 1.30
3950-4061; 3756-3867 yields 1.47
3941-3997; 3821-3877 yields 1.29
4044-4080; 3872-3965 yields 1.60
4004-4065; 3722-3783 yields 1.78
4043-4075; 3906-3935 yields 1.65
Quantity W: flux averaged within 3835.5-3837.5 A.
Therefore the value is 43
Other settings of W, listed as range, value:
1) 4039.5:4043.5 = 111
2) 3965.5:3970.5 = 30.3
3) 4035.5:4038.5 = 116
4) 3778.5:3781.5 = 94.4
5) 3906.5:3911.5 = 86.6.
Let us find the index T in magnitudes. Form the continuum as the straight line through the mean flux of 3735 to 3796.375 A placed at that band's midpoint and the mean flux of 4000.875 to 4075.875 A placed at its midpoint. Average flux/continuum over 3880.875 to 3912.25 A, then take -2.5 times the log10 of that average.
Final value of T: 0.177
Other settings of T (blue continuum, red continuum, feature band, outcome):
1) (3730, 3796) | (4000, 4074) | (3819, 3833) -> 0.43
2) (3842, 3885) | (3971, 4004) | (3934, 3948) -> 0.50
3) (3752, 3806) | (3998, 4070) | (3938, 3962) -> 0.28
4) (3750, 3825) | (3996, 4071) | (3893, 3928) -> 0.16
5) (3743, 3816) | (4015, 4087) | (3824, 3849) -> 0.41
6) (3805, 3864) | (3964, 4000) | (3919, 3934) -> 0.38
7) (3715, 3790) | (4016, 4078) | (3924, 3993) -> 0.38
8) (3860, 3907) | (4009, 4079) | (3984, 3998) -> -0.09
